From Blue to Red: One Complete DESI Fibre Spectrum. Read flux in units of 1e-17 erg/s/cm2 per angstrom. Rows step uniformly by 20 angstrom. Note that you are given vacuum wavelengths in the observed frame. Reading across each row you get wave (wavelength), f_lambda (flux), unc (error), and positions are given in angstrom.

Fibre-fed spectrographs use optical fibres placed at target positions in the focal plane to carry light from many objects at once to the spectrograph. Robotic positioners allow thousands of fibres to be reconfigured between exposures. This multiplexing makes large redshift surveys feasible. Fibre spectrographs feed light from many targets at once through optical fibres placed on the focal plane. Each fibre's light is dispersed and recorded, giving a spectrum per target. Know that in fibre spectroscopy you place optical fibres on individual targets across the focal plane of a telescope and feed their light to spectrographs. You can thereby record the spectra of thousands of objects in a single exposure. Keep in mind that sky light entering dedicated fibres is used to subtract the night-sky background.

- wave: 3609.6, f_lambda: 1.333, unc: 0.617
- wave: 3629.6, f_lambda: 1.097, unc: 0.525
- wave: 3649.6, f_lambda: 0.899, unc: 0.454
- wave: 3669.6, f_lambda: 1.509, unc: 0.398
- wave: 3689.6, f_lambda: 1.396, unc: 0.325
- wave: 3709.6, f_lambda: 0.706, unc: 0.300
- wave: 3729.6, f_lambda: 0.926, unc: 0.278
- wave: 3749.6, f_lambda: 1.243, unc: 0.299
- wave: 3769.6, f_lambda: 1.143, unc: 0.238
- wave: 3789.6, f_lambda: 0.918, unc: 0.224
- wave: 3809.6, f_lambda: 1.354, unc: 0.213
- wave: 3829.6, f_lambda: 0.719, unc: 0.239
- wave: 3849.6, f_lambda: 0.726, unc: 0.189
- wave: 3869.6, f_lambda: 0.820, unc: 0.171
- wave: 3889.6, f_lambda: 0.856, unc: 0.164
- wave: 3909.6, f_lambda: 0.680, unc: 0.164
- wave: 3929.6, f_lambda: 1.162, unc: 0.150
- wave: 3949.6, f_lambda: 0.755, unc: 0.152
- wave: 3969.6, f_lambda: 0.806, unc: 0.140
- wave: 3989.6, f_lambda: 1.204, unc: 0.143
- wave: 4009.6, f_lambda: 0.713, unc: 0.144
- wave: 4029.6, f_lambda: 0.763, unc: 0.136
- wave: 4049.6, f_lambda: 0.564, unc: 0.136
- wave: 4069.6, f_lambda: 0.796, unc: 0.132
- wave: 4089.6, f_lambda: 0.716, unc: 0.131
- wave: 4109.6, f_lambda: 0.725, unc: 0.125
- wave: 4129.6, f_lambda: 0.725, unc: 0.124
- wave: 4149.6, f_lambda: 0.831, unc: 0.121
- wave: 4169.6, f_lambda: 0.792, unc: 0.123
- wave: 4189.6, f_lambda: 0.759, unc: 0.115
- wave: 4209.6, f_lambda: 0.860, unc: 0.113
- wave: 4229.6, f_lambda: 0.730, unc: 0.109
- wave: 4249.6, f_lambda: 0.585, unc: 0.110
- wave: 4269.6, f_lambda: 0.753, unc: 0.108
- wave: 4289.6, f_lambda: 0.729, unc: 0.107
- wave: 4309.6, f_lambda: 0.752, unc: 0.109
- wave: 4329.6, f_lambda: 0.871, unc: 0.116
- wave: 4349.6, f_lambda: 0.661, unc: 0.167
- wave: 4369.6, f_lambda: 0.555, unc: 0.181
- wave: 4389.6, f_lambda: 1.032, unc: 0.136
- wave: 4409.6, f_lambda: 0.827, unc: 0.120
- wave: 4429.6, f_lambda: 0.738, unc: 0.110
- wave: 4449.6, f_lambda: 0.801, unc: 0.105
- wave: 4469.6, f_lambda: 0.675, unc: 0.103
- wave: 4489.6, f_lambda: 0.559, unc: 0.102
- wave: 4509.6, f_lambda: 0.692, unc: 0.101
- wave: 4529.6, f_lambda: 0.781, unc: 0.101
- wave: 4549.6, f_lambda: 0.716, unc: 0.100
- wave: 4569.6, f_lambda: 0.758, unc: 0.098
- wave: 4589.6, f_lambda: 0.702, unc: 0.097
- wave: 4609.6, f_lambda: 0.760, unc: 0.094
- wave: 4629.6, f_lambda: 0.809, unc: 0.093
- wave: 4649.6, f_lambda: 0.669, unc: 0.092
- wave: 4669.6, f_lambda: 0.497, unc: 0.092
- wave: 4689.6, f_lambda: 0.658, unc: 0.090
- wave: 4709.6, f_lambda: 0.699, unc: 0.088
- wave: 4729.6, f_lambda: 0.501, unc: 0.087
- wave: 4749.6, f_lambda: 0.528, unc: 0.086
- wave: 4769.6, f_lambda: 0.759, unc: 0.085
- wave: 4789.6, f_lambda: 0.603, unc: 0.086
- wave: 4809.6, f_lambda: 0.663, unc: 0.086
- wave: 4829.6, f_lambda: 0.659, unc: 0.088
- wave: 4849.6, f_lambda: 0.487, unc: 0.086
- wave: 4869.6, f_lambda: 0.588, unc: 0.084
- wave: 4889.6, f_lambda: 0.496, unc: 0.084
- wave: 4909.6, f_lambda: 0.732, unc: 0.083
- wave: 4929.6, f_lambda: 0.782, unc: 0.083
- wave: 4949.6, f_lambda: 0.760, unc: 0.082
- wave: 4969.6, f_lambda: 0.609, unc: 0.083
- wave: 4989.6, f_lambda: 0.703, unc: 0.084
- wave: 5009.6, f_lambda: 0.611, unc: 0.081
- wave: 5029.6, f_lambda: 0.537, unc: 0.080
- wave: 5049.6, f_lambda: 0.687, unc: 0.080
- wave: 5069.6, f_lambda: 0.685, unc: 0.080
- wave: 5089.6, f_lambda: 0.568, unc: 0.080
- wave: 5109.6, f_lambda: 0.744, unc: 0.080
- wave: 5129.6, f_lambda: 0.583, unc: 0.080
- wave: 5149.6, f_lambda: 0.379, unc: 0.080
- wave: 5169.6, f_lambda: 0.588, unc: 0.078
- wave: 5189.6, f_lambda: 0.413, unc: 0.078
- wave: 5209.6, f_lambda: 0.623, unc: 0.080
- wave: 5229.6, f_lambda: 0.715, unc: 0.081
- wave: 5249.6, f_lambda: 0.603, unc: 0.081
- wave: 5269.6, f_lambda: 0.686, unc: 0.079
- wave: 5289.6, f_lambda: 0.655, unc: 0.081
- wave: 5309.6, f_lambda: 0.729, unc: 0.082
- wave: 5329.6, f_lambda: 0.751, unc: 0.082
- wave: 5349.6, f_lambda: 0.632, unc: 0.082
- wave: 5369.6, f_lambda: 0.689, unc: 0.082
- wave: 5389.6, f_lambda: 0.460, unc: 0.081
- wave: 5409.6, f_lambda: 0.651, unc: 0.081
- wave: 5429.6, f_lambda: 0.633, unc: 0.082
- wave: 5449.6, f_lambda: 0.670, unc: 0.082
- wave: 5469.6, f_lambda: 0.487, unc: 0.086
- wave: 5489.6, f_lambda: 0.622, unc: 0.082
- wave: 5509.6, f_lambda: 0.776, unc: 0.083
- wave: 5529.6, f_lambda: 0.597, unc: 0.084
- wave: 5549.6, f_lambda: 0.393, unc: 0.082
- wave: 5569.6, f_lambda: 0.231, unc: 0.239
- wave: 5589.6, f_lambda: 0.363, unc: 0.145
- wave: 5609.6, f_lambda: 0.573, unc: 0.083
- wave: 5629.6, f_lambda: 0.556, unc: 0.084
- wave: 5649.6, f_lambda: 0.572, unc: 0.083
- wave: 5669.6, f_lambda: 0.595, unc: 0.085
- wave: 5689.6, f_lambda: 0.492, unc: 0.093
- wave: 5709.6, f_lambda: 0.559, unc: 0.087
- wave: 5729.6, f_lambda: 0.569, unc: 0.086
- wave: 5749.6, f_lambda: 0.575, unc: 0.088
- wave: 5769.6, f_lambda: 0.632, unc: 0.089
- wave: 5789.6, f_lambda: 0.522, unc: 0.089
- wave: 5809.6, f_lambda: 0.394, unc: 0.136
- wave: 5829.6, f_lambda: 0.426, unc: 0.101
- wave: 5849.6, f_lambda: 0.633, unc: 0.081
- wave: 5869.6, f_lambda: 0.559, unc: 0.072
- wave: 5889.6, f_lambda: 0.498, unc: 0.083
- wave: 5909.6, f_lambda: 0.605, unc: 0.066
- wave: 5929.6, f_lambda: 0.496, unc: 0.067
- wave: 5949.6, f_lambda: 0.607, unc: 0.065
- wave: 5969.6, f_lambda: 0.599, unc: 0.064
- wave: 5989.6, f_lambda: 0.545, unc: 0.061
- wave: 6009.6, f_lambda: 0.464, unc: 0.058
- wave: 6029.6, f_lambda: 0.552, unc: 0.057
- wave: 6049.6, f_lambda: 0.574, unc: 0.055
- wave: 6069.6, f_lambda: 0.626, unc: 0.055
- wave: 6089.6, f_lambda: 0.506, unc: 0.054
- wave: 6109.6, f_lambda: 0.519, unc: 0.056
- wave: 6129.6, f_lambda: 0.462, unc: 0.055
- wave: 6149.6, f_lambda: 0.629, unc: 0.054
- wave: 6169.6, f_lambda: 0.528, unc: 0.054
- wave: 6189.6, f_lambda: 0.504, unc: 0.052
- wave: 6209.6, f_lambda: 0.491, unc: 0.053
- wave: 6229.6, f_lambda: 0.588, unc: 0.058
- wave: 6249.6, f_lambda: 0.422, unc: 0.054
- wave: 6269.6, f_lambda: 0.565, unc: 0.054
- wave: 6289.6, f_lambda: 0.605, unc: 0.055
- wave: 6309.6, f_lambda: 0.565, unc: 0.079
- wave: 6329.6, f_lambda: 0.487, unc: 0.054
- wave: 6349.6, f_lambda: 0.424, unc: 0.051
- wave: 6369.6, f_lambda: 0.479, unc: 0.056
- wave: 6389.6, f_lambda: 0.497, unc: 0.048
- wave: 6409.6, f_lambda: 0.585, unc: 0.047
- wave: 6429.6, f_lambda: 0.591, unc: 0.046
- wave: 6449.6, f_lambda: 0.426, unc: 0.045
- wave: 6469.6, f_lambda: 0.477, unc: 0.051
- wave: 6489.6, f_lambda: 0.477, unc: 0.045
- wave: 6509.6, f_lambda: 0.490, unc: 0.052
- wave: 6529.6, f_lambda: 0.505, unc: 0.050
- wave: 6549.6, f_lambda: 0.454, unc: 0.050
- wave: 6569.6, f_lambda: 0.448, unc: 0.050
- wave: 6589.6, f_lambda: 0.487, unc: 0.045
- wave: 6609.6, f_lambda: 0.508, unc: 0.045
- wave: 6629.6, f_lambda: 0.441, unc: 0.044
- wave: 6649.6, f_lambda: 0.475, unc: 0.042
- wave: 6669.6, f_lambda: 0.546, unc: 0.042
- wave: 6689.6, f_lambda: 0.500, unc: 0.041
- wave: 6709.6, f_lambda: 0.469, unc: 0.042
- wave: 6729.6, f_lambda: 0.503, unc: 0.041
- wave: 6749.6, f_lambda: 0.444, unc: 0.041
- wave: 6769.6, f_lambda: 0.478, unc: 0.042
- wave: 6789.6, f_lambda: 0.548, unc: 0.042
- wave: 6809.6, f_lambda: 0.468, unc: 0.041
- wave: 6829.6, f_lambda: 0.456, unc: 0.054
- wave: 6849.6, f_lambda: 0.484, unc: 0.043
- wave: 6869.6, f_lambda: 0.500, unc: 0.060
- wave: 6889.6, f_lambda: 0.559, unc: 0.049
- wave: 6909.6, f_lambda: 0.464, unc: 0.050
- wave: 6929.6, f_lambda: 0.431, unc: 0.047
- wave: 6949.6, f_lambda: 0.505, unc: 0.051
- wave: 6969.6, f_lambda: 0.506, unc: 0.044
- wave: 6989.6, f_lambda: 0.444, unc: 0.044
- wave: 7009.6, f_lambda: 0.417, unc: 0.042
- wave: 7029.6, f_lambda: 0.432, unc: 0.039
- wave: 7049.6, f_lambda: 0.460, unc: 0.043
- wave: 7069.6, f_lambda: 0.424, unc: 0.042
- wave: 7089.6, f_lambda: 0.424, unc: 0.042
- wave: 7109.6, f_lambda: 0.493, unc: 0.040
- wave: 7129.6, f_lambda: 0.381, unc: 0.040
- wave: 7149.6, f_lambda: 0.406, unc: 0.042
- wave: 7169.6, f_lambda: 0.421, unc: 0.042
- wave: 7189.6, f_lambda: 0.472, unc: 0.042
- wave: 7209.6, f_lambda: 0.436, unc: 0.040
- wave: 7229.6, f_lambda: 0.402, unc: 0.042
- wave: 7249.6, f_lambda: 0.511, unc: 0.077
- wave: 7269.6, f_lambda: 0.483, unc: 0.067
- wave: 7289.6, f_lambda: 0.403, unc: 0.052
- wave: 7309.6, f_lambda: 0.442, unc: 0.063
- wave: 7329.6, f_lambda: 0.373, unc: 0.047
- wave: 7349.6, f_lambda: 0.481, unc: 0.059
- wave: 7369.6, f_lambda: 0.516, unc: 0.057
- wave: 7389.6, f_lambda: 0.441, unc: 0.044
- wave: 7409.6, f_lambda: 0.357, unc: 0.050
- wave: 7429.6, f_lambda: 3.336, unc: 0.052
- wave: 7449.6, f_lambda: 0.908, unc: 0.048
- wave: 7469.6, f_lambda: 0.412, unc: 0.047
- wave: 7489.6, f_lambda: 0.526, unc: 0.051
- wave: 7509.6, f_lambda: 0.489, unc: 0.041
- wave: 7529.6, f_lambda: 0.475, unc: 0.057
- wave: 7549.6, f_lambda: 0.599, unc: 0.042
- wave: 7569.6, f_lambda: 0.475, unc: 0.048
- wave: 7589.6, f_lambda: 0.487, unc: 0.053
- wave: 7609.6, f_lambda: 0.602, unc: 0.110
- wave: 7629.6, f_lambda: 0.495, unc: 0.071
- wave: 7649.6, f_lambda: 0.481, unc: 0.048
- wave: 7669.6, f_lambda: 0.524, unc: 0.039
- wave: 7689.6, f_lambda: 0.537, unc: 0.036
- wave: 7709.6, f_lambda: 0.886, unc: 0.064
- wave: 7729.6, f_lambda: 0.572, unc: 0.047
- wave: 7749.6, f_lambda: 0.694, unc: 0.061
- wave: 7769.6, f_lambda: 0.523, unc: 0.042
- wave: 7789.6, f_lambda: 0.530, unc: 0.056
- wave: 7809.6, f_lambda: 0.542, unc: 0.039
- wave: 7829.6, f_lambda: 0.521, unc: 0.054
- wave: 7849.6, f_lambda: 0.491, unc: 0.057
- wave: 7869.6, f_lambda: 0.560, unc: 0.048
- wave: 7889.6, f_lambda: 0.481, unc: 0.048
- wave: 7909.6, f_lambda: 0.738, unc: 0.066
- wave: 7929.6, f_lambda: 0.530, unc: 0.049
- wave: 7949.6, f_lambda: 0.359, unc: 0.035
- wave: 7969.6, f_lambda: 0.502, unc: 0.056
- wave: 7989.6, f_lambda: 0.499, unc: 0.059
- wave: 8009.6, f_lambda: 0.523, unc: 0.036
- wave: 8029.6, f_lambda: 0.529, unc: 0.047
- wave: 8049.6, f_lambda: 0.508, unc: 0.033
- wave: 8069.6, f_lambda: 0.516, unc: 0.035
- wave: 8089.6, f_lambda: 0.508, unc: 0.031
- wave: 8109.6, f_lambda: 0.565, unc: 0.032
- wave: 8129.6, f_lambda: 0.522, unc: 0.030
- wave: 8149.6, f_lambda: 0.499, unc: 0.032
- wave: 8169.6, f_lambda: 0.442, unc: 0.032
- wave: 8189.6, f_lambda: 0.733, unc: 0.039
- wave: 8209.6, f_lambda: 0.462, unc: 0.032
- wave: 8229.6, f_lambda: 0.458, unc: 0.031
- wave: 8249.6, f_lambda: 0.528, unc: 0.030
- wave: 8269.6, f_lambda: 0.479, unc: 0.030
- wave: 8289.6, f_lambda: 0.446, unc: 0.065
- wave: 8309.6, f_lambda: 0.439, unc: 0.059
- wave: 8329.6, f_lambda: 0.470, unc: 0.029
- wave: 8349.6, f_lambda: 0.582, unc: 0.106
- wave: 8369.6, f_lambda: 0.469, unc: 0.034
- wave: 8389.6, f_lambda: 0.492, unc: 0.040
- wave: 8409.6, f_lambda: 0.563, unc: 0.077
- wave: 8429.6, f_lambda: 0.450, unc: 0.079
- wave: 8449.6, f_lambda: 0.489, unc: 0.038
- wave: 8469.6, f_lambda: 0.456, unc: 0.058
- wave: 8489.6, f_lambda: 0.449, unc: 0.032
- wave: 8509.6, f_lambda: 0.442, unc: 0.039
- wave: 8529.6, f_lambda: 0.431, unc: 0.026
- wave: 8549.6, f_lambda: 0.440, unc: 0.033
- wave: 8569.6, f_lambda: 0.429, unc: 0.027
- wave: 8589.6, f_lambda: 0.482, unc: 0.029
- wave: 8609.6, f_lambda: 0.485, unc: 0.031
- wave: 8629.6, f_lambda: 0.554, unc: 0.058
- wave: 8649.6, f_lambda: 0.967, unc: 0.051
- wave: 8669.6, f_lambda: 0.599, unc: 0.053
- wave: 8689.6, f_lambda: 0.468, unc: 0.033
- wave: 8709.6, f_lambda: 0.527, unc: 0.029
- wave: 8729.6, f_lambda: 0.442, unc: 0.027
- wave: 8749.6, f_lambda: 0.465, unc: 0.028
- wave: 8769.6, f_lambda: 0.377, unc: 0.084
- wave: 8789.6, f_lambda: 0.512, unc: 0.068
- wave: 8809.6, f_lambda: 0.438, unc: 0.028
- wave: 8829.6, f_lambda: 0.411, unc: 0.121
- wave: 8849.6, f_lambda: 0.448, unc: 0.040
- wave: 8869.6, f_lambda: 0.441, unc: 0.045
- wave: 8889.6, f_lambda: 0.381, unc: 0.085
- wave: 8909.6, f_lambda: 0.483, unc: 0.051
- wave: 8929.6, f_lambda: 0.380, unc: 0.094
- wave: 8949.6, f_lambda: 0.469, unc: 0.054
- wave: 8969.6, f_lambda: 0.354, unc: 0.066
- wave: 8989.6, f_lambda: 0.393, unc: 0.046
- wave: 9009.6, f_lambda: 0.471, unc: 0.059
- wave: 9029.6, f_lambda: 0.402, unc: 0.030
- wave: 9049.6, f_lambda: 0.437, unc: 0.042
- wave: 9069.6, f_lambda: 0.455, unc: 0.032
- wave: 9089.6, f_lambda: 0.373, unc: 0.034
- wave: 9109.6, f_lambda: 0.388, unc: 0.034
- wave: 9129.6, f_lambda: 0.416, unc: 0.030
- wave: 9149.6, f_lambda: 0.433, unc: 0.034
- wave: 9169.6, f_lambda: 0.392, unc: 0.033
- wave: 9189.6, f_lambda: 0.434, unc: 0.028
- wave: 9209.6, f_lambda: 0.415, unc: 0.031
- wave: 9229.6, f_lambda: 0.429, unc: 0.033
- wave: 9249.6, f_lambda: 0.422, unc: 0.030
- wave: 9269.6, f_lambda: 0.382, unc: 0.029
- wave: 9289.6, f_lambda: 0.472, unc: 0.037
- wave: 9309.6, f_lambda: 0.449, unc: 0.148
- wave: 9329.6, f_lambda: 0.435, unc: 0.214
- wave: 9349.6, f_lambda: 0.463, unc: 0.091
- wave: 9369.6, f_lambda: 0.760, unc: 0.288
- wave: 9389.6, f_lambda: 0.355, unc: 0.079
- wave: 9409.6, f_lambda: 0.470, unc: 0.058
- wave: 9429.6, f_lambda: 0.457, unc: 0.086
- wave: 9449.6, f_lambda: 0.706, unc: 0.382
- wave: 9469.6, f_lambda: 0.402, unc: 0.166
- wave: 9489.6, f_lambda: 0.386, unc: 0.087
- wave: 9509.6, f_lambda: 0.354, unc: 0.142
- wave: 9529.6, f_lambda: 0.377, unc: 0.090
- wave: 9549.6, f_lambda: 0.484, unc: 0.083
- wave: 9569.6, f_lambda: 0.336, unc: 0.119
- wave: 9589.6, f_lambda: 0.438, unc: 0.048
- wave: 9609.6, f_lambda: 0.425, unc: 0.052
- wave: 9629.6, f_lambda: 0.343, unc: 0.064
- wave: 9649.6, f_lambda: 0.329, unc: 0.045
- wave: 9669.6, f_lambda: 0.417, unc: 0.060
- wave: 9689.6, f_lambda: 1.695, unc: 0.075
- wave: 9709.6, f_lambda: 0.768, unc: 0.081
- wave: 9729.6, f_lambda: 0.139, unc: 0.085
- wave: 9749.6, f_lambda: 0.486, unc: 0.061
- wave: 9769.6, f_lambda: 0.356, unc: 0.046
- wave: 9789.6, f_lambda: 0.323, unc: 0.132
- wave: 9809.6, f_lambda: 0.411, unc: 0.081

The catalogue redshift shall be 0.99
